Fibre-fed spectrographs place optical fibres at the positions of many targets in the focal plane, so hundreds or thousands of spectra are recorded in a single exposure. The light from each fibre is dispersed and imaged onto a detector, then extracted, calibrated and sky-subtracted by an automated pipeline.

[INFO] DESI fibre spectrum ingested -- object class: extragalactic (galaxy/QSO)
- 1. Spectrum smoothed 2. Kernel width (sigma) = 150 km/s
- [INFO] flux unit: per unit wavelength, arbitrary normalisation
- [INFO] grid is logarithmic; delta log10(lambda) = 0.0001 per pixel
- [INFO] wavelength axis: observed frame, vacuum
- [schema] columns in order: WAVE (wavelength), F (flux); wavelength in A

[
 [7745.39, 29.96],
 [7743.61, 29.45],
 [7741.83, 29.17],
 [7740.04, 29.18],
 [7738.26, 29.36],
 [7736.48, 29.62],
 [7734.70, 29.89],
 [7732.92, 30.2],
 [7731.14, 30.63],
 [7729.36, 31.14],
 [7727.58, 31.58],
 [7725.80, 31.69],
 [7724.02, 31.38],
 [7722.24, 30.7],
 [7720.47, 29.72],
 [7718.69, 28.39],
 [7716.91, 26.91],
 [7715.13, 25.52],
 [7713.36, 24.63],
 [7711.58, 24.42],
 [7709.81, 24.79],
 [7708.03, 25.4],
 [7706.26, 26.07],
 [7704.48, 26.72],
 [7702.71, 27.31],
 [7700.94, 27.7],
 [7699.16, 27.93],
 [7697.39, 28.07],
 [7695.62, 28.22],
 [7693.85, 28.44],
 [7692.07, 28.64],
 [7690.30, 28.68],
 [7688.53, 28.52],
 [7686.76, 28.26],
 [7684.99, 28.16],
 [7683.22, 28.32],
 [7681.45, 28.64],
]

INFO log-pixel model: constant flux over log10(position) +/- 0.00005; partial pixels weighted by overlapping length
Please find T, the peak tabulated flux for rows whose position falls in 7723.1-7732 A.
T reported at 31.69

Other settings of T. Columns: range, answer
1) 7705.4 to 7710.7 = 26.07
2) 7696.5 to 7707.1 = 28.07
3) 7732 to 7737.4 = 30.2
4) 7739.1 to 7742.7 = 29.18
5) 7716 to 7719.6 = 28.39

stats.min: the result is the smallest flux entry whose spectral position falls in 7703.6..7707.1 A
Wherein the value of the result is 26.07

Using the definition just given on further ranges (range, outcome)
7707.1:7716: 24.42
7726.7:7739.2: 29.36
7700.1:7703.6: 27.31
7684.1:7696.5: 28.16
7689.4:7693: 28.64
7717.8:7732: 28.39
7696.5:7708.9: 25.4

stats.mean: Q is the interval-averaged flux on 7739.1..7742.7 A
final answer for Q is 29.1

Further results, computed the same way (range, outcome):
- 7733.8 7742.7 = 29.4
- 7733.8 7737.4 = 29.8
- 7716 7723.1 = 28.9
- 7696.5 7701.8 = 27.9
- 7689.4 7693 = 28.6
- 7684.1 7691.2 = 28.4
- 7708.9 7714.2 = 24.6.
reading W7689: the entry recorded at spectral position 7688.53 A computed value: 28.52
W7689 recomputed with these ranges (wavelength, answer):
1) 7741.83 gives 29.17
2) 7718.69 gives 28.39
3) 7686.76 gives 28.26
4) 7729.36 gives 31.14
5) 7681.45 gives 28.64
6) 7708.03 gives 25.4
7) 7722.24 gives 30.7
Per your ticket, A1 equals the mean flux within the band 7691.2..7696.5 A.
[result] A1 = 28.4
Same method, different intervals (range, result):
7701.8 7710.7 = 26.1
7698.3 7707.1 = 27.1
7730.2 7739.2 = 30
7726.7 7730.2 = 31.4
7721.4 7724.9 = 31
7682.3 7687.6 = 28.2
